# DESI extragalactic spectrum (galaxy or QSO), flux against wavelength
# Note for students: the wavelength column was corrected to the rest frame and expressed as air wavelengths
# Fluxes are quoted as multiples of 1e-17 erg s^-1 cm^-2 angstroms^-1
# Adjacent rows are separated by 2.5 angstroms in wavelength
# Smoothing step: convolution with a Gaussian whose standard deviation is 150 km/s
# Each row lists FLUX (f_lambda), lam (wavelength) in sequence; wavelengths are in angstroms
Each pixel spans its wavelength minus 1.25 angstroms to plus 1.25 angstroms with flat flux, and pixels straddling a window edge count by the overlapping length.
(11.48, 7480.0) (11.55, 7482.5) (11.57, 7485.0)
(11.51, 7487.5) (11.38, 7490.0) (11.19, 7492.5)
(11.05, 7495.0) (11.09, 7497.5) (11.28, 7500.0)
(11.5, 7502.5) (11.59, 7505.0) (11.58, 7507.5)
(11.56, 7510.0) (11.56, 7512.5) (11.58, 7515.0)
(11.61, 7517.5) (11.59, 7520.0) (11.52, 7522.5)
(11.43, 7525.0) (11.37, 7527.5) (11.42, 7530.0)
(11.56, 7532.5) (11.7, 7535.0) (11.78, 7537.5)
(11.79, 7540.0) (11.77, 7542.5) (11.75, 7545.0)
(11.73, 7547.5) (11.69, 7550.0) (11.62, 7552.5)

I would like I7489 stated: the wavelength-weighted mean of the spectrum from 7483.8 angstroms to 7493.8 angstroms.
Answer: 11.4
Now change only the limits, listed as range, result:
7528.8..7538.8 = 11.6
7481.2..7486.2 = 11.6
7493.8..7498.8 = 11.1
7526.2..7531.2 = 11.4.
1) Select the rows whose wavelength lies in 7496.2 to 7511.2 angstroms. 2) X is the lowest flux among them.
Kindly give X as 11.09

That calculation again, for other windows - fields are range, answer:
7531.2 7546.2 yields 11.56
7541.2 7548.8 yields 11.73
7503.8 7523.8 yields 11.52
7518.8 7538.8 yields 11.37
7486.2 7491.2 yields 11.38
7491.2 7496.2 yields 11.05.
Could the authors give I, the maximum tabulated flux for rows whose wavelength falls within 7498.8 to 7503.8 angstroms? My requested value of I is 11.5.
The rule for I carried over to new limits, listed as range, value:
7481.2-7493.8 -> 11.57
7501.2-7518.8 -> 11.61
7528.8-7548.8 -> 11.79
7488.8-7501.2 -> 11.38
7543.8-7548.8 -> 11.75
